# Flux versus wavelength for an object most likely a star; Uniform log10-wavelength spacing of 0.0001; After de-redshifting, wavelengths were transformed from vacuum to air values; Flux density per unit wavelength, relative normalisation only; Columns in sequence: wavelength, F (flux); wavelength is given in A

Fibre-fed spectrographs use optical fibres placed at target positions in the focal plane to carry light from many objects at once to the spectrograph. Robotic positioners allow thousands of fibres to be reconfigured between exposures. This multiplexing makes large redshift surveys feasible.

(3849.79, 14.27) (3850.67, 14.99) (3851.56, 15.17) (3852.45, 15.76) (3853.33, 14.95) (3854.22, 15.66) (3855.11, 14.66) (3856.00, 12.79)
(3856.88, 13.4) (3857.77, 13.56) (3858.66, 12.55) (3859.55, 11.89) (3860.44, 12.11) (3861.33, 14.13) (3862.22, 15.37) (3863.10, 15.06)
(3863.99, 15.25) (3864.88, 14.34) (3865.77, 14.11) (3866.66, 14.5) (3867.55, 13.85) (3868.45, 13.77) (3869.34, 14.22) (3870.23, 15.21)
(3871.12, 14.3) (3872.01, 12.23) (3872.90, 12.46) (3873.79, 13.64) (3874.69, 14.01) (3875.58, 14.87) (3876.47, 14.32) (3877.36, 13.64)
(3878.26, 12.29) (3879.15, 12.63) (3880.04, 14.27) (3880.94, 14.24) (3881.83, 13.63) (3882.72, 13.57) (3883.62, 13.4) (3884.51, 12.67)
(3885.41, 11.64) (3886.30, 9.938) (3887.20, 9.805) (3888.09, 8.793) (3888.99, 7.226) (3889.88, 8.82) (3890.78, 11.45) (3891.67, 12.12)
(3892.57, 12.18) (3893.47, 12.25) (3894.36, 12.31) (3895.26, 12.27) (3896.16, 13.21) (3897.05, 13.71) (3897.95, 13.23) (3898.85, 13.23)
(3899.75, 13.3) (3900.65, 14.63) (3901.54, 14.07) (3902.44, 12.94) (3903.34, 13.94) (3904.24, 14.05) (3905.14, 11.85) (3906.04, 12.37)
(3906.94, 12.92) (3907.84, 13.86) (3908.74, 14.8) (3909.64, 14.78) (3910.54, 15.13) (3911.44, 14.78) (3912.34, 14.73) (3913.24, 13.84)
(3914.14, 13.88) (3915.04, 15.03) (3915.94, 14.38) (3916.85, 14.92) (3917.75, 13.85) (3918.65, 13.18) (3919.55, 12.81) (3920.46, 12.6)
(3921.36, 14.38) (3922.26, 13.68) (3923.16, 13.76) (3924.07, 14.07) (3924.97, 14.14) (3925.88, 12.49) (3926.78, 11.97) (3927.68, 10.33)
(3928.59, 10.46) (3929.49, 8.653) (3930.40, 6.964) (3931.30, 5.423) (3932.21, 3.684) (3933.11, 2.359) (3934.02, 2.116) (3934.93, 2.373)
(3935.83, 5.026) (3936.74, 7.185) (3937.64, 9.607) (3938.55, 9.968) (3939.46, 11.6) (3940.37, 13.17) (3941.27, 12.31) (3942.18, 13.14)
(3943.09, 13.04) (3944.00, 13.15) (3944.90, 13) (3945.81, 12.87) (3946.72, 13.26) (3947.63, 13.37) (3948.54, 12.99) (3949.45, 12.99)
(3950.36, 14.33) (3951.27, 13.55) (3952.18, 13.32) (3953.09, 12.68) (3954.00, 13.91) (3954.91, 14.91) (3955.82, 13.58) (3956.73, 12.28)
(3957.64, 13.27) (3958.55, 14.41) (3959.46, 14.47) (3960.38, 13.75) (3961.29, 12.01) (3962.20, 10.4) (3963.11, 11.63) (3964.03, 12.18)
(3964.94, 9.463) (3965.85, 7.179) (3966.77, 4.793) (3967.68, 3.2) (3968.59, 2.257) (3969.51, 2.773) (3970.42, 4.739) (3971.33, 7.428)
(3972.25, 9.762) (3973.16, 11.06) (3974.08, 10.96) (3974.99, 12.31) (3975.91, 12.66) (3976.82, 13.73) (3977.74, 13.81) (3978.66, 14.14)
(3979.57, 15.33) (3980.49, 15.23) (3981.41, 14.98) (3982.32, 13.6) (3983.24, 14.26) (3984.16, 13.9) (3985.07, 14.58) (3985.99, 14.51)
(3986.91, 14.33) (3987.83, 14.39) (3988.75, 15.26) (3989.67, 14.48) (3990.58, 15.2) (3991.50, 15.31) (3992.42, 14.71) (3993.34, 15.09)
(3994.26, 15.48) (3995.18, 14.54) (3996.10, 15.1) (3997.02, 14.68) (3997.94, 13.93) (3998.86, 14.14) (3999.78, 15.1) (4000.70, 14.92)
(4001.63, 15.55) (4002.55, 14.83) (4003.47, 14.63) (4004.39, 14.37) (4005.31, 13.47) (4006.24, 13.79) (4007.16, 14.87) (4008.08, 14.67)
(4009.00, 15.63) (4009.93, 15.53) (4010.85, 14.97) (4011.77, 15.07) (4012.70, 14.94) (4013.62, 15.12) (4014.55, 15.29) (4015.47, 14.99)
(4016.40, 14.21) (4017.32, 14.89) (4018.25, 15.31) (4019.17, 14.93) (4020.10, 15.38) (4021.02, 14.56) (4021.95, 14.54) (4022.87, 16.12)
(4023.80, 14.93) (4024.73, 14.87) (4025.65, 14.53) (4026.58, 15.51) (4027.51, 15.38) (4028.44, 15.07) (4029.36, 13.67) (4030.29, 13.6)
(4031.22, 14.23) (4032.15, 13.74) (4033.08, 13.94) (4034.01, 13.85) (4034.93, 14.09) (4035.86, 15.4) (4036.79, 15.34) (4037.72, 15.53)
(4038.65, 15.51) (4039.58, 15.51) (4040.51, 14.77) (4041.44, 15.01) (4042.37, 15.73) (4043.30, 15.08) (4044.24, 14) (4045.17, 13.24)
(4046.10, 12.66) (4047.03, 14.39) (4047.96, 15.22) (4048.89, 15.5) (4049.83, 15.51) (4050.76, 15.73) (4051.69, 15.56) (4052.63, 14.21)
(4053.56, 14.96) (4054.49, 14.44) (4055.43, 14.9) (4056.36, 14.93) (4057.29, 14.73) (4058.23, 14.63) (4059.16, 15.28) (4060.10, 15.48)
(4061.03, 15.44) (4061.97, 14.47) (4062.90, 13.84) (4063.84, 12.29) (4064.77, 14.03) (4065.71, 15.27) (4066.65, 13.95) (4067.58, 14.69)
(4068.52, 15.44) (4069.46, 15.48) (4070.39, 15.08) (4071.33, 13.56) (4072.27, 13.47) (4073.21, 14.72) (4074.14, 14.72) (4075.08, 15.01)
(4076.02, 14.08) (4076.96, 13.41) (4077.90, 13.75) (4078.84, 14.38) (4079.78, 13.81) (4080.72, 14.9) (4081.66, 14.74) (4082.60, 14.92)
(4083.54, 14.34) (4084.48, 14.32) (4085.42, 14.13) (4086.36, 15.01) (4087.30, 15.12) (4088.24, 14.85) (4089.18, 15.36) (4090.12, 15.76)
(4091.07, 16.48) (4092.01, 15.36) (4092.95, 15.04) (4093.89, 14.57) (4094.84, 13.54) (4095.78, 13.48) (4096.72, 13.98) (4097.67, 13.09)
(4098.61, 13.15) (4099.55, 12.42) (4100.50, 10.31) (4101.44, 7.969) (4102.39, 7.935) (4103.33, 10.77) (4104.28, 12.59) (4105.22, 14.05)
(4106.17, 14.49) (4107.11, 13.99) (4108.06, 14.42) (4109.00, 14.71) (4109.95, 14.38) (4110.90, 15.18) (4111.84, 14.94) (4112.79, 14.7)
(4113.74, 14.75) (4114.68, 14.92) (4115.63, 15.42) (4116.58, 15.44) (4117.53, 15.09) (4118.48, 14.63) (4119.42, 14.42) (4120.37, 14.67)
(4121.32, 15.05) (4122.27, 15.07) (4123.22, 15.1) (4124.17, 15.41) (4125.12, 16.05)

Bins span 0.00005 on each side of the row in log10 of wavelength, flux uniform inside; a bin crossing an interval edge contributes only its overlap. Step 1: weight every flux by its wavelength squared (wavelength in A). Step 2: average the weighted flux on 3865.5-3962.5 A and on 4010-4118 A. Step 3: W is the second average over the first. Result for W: 1.26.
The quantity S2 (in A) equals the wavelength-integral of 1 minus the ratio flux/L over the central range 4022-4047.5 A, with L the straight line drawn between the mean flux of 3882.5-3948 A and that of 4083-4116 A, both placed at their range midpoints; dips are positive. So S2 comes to -2.9 A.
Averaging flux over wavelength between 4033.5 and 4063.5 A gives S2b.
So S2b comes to 14.8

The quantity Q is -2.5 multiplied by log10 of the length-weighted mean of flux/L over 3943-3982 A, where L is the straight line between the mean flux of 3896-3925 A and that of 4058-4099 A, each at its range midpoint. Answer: 0.20 mag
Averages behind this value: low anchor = 13.8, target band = 11.6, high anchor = 14.5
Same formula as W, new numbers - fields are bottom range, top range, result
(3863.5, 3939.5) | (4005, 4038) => 1.29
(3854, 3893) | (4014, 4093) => 1.24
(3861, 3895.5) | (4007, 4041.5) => 1.24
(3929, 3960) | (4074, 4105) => 1.36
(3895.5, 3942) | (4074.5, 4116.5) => 1.30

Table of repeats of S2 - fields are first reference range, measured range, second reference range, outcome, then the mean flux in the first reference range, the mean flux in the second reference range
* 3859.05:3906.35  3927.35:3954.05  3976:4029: 7.1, 13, 14.8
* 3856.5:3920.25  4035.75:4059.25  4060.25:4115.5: -1.7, 13.3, 14.1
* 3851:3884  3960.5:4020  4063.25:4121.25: 4.0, 13.9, 14.1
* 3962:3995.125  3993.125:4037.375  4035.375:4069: -4.9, 11.9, 14.8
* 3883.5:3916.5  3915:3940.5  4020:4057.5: 5.7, 12.8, 14.8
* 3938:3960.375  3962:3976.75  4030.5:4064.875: 5.5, 13.1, 14.7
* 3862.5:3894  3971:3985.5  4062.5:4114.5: 0.4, 12.9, 14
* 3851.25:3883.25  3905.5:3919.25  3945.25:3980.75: -1.5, 13.9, 11.4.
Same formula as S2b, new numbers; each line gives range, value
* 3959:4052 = 13.7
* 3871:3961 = 12.3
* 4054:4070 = 14.7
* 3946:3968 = 12.1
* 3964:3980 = 9.24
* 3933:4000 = 12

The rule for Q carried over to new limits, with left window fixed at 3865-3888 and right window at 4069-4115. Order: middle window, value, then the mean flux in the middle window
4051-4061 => -0.08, 15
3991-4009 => -0.08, 14.7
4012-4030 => -0.09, 14.9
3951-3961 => -0.01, 13.6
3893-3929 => -0.01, 13.5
